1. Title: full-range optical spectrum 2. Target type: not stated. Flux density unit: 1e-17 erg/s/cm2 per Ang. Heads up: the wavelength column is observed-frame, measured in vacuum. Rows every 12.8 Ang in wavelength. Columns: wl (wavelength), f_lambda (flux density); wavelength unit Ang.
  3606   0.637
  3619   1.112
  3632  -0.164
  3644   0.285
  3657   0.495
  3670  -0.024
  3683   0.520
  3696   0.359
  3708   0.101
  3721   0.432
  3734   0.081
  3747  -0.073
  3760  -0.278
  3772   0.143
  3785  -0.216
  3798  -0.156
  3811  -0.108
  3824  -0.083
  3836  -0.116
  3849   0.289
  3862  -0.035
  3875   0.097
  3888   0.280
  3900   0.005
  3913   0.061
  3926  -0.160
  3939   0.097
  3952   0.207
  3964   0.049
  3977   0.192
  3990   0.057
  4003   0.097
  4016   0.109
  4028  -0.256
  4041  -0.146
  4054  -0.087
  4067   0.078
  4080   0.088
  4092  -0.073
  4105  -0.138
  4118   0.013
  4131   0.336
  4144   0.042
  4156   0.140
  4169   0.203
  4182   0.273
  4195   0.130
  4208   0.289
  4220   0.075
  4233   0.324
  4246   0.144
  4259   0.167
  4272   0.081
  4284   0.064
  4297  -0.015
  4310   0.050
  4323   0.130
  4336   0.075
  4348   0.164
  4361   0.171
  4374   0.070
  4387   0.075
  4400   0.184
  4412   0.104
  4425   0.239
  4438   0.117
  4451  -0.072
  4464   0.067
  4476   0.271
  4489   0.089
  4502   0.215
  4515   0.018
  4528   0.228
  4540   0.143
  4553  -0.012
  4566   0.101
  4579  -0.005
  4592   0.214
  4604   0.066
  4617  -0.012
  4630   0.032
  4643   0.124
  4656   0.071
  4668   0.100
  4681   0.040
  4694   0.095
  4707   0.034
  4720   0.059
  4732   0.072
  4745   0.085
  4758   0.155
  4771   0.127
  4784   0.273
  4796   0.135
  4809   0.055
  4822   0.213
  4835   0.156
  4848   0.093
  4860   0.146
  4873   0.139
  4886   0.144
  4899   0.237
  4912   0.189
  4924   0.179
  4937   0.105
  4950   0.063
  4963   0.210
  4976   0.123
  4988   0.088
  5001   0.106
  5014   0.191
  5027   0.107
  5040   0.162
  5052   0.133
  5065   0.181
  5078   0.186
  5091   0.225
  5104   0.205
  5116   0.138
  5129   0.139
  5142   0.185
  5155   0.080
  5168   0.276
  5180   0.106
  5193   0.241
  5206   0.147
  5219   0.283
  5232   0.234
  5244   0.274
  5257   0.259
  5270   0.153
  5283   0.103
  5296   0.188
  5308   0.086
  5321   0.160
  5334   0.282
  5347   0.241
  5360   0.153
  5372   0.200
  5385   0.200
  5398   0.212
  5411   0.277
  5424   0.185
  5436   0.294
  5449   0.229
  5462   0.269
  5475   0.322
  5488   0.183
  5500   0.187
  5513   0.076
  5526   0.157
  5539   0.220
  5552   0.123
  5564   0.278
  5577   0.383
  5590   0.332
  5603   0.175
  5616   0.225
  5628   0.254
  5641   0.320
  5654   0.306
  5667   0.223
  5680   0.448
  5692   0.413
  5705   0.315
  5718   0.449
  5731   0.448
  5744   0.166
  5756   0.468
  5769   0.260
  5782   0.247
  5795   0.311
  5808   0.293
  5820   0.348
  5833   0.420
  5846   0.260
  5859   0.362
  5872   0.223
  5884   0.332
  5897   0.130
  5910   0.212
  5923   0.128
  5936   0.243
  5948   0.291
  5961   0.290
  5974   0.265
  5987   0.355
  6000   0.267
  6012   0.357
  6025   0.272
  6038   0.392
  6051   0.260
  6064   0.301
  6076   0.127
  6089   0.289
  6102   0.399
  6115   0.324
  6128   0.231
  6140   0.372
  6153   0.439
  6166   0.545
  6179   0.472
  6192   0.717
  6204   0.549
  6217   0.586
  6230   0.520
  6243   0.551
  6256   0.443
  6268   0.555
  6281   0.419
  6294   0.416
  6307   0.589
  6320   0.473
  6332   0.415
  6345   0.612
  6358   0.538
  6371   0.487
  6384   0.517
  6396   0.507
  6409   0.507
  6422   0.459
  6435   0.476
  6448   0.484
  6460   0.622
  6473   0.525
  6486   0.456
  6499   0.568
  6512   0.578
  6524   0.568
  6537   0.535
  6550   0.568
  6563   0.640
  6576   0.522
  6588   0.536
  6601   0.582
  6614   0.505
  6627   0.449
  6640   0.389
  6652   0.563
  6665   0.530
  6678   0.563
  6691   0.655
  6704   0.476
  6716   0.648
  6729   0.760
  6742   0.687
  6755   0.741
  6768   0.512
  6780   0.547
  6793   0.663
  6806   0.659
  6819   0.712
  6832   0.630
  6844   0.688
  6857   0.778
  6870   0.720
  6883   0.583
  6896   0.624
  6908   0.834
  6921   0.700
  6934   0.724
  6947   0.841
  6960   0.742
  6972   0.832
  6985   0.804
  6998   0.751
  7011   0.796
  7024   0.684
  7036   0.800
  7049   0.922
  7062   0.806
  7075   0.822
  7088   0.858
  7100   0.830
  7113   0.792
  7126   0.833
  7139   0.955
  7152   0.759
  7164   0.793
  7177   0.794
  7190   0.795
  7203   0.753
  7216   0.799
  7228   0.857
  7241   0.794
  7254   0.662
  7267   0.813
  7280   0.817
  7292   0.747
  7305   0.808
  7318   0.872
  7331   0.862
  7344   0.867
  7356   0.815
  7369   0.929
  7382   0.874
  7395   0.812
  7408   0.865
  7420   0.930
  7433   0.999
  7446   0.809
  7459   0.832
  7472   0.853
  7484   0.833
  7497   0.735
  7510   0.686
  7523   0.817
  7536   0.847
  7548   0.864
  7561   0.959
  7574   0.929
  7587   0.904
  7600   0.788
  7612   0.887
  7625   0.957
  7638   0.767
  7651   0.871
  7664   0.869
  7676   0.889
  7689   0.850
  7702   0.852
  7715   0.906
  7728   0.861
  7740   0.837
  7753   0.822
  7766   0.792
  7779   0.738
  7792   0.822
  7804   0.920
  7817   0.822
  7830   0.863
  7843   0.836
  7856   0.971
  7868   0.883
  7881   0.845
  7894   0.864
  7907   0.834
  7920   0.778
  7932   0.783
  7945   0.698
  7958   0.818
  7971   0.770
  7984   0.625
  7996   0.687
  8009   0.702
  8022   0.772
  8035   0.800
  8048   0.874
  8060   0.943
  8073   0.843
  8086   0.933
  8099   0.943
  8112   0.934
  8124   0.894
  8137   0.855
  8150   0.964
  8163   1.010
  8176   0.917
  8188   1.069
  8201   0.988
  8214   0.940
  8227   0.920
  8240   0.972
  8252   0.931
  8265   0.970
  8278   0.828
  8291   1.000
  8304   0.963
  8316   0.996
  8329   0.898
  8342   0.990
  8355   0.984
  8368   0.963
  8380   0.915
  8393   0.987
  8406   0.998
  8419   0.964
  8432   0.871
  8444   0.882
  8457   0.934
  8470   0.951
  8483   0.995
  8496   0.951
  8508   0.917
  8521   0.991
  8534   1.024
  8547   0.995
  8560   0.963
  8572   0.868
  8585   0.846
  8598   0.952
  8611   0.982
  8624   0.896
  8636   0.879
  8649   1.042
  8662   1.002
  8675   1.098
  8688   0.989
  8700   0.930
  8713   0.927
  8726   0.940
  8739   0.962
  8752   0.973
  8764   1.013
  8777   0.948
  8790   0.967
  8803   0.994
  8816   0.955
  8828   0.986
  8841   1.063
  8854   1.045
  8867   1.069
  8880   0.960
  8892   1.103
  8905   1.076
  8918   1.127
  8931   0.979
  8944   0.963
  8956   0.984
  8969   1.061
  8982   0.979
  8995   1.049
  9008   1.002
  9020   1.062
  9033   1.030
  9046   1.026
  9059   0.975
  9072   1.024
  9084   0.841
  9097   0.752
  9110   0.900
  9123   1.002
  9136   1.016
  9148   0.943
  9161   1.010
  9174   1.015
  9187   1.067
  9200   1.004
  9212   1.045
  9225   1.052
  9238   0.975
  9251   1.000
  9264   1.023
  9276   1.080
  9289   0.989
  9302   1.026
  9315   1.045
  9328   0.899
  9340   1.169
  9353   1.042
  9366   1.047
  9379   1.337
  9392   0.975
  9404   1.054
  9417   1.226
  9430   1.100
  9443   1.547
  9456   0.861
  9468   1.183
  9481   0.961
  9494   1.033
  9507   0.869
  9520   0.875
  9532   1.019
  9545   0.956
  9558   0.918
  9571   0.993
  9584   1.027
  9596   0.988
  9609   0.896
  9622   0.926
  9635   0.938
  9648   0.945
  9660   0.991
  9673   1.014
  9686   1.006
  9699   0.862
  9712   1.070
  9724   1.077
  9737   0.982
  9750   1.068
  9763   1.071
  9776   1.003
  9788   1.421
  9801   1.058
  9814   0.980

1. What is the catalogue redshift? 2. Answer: 0.543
